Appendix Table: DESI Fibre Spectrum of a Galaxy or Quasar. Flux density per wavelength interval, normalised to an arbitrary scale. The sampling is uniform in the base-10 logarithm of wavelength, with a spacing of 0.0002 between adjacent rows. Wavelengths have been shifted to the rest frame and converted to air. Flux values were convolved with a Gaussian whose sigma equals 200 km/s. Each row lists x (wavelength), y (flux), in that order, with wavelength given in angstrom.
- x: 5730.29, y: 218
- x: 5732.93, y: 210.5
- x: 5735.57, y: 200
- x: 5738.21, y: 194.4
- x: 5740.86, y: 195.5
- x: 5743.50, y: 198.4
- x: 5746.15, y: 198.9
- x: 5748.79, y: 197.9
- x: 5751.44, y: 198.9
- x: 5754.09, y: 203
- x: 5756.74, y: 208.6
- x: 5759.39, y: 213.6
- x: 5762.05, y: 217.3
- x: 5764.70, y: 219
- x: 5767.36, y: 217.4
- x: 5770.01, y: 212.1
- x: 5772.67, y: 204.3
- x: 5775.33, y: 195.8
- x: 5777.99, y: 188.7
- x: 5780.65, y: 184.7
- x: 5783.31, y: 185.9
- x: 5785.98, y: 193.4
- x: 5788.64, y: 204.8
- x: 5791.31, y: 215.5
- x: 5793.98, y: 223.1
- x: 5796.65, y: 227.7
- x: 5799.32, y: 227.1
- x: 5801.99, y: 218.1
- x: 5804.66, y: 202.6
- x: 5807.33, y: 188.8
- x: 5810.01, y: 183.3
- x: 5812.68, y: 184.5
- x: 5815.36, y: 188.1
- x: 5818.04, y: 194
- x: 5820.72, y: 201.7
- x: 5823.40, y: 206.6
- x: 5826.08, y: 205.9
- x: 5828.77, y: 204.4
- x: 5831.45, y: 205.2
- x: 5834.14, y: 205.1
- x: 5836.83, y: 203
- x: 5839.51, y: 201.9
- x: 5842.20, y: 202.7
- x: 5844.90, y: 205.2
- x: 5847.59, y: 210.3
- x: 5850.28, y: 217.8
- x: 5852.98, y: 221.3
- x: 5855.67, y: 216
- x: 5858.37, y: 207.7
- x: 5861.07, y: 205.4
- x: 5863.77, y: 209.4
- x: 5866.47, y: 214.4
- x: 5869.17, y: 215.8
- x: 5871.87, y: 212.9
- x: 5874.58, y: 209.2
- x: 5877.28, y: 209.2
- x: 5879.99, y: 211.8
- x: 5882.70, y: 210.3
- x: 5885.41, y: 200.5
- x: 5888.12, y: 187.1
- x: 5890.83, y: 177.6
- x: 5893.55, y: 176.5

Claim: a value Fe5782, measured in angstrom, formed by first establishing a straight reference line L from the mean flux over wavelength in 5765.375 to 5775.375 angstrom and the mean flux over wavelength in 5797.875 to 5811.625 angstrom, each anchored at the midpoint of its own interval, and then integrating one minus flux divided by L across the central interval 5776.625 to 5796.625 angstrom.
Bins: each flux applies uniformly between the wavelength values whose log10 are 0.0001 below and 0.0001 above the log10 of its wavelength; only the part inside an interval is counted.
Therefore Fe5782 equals 0.5 angstrom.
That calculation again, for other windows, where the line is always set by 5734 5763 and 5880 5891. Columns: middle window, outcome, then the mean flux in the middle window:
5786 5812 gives -1.0 angstrom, 209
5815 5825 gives 0.1 angstrom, 199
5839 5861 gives -1.3 angstrom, 210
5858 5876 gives -1.1 angstrom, 211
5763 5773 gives -0.6 angstrom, 214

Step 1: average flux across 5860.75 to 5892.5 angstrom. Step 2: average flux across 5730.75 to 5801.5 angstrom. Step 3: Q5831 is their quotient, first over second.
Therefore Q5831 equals 1.0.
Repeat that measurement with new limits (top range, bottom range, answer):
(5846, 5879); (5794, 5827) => 1.05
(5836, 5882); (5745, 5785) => 1.04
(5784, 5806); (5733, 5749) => 1.07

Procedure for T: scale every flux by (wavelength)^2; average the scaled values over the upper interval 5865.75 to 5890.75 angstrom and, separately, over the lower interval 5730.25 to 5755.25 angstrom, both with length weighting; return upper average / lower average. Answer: 1.08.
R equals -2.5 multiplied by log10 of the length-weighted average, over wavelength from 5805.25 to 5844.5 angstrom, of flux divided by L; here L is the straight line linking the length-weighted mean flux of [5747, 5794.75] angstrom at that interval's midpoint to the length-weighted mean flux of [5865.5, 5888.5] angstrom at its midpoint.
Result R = 0.04 mag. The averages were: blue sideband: 204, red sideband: 209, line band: 198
